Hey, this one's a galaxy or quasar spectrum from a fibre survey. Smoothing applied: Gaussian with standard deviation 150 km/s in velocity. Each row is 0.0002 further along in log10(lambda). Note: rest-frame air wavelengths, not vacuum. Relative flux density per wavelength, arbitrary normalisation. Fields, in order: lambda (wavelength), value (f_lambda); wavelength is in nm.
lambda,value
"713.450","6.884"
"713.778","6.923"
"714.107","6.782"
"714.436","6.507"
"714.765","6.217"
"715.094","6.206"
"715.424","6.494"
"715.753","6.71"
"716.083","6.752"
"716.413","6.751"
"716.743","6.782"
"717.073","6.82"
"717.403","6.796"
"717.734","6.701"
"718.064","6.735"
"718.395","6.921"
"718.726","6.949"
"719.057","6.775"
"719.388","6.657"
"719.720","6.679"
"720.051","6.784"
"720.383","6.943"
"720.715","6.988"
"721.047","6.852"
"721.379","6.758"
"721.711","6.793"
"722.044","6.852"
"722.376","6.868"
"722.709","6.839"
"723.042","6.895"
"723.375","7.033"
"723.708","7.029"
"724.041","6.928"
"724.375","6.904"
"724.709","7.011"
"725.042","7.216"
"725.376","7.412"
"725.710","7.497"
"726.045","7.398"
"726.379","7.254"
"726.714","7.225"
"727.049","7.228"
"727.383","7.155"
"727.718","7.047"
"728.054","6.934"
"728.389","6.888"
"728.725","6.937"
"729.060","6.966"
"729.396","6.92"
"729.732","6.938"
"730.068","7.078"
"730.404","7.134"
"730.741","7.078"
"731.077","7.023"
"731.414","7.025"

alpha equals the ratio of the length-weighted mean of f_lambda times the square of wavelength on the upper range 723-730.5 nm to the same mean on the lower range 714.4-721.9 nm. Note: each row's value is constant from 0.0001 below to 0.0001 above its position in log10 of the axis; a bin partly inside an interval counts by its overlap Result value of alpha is 1.1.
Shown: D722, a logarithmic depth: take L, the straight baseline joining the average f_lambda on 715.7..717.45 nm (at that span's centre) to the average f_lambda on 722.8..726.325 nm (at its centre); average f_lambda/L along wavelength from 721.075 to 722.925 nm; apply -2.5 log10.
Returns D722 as 0.03 mag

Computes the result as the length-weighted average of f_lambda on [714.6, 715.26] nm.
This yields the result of 6.21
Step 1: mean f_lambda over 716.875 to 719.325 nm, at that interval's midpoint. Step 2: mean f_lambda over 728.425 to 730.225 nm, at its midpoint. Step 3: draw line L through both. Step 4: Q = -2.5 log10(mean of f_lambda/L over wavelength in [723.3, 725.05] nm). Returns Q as -0.02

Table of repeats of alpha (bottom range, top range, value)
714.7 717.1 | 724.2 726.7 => 1.13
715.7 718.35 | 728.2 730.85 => 1.07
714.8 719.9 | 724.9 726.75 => 1.12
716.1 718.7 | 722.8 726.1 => 1.07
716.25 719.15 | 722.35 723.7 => 1.03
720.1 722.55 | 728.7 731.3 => 1.05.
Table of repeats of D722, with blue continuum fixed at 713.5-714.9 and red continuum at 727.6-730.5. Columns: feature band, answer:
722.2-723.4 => -0.01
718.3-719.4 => -0.02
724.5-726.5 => -0.06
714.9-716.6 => 0.02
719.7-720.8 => -0.01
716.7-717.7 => -0.01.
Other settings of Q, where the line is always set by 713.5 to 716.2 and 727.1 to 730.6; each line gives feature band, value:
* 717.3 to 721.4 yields -0.01 mag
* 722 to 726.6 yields -0.03 mag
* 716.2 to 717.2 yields -0.02 mag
